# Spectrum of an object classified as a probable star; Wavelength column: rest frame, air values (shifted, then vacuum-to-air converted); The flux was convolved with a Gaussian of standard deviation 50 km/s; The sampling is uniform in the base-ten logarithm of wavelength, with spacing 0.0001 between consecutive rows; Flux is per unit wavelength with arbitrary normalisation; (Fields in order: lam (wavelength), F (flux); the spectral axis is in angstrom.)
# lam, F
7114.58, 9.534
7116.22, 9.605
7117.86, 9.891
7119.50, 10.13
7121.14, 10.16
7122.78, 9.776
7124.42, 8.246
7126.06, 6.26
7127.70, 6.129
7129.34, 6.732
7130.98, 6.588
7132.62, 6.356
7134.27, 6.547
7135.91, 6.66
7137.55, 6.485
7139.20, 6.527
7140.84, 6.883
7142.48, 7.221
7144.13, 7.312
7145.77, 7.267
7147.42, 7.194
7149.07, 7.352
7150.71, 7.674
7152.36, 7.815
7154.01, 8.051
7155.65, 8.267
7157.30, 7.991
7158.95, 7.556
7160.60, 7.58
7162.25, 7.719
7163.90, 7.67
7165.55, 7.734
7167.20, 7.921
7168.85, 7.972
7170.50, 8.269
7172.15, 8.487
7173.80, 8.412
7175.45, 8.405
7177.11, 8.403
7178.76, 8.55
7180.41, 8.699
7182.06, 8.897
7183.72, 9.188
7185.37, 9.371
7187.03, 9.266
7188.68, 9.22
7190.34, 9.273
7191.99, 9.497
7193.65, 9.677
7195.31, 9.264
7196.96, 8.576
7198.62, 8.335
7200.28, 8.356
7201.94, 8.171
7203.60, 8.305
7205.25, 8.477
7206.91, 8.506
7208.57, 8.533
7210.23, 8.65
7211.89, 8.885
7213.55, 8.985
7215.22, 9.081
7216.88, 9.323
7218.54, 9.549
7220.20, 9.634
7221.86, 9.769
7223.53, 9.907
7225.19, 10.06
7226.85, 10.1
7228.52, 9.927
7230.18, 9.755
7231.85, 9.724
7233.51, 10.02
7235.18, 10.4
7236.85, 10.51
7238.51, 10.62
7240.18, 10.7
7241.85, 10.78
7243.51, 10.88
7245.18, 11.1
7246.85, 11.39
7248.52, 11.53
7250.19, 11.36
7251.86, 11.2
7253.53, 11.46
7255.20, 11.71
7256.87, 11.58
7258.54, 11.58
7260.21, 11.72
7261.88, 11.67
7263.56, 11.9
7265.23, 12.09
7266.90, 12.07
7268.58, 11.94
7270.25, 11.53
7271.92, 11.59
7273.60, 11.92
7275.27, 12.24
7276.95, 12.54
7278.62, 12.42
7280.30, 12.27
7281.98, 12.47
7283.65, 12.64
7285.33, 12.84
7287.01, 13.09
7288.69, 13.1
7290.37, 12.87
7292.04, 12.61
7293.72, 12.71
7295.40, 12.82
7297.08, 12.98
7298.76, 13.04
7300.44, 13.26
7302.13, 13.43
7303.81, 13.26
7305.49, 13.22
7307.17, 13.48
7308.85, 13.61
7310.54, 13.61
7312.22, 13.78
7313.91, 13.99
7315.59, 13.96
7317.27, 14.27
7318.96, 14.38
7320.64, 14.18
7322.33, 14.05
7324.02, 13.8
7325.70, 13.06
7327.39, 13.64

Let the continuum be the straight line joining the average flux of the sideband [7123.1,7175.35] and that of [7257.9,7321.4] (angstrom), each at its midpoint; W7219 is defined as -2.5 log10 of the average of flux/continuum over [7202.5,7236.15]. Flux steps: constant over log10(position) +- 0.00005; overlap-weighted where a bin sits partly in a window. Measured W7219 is 0.08 mag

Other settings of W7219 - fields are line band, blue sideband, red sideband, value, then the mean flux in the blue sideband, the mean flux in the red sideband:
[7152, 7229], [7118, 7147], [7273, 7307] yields 0.08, 7.43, 12.8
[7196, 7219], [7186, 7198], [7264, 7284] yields 0.13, 9.24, 12.1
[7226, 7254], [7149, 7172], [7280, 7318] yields 0.03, 7.86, 13.2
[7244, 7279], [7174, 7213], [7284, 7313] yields -0.01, 8.8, 13.1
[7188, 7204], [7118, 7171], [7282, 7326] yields 0.07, 7.59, 13.4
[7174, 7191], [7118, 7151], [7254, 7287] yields 0.02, 7.42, 12.1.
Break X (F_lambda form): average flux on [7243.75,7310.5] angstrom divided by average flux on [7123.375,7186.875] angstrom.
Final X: 1.61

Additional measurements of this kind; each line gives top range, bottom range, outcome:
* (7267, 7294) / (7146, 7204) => 1.48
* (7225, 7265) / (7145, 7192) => 1.33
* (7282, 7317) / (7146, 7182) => 1.65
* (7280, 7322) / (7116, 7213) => 1.63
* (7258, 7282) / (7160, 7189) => 1.42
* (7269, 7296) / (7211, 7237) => 1.29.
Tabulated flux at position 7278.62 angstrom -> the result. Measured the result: 12.42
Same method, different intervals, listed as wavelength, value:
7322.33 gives 14.05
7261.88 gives 11.67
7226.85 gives 10.1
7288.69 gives 13.1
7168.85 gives 7.972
